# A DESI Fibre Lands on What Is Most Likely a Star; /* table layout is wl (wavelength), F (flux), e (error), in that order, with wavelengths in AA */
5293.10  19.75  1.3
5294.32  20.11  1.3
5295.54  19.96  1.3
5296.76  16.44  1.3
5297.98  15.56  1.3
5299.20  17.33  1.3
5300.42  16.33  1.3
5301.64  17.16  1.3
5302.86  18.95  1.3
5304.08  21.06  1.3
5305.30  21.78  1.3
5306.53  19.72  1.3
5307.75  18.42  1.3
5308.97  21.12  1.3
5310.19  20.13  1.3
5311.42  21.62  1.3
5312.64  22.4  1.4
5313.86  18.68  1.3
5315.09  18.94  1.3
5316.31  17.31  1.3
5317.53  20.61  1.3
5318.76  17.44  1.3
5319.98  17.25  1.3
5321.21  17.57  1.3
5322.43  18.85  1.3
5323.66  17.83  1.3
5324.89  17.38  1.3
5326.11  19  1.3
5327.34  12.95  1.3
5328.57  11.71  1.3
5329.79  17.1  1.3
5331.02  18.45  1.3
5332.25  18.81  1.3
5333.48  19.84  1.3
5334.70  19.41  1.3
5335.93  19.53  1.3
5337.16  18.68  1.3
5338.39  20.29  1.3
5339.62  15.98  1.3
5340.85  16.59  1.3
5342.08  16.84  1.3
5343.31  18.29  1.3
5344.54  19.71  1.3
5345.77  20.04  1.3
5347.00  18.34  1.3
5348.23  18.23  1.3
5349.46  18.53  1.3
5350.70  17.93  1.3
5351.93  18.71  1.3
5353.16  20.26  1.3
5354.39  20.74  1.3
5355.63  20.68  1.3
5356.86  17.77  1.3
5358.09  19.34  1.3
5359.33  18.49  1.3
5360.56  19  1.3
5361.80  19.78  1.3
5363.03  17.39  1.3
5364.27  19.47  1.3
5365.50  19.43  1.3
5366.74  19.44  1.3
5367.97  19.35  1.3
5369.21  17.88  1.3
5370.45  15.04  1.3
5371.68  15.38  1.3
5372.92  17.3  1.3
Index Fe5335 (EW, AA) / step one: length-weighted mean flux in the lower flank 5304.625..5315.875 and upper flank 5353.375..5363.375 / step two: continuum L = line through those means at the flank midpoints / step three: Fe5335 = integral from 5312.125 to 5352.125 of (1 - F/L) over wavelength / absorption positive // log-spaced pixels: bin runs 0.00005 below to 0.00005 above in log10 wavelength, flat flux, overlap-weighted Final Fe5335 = 3.34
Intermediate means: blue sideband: 20.3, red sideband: 19.2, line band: 18.1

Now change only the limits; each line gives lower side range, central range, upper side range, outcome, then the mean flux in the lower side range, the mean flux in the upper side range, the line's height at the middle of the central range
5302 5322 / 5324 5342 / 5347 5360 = 1.63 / 19.5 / 19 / 19.3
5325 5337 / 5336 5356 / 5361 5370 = -0.72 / 17.5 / 18.9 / 18.1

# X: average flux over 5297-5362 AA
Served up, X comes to 18.6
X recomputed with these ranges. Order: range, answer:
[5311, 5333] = 18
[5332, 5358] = 18.8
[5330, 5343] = 18.4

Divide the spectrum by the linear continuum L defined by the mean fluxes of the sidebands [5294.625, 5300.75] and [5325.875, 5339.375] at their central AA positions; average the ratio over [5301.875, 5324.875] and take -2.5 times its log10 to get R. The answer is -0.11 mag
